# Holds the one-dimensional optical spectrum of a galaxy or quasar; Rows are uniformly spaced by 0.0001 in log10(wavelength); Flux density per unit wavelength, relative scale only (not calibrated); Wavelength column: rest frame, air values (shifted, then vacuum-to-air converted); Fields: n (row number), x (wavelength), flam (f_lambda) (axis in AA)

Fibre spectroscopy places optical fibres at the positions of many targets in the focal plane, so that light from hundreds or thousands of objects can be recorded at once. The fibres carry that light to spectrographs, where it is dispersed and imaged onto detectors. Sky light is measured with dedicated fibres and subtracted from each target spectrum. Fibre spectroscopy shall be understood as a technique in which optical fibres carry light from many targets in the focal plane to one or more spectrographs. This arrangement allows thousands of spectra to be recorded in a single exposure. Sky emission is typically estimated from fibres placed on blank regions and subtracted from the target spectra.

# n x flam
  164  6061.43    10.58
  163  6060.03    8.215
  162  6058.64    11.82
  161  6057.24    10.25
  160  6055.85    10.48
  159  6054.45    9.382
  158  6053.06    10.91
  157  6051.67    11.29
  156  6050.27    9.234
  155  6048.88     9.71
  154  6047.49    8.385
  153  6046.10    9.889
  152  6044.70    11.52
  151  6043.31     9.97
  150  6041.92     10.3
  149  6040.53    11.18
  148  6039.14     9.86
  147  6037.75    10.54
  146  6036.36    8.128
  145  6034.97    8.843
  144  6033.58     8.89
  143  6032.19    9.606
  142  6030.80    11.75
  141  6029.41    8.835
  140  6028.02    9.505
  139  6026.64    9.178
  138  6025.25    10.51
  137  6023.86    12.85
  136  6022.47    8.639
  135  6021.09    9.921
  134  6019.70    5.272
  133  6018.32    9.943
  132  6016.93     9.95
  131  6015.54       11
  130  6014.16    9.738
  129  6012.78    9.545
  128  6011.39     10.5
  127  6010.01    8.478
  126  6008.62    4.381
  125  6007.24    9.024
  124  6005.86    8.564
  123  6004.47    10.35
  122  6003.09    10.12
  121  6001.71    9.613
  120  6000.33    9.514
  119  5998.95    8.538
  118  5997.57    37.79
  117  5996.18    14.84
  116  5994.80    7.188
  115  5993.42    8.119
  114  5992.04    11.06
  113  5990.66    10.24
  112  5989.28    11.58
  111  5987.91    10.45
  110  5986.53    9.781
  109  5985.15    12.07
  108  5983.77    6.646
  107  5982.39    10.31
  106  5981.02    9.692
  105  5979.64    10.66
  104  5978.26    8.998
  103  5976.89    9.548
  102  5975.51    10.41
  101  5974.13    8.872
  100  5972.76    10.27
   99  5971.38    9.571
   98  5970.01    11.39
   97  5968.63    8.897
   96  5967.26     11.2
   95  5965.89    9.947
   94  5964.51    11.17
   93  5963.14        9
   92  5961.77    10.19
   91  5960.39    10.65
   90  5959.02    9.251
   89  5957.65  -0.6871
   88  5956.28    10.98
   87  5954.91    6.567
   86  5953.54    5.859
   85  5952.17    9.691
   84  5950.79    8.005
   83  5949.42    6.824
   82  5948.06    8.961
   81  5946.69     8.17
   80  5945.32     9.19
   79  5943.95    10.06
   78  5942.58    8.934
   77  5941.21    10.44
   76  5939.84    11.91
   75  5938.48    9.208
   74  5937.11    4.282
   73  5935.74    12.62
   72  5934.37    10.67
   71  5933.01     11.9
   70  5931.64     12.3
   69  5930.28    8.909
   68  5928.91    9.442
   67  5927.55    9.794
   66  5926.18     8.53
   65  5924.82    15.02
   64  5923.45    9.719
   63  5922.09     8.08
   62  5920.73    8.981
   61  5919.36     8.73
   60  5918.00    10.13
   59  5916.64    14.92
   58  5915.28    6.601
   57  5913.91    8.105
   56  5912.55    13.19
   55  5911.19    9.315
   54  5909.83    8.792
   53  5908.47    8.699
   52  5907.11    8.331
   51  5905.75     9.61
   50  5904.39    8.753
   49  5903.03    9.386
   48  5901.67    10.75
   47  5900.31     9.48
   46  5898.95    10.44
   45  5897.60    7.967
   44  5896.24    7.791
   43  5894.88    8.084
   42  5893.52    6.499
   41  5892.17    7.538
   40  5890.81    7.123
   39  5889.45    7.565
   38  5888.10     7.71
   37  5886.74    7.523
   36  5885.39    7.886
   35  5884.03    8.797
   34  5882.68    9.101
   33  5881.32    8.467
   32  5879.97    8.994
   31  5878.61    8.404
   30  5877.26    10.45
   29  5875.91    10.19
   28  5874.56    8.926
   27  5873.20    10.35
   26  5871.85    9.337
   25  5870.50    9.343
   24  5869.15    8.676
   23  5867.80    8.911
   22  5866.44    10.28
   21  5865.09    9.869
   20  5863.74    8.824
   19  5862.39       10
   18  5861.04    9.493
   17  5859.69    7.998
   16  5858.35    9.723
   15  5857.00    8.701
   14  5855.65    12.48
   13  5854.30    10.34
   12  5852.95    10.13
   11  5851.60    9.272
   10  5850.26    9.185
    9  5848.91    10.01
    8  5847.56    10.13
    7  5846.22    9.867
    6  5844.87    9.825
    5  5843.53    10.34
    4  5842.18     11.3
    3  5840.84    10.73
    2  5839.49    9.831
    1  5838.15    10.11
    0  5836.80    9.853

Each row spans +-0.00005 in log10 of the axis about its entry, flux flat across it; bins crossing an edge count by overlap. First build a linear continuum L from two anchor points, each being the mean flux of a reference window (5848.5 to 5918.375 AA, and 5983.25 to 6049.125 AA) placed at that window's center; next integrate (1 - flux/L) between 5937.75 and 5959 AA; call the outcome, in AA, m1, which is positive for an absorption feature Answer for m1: 3.1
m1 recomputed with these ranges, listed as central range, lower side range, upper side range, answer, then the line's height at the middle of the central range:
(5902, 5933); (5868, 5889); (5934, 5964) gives -3.8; 8.78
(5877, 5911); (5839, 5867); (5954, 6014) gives 4.9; 9.98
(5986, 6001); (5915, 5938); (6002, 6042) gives -4.7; 9.67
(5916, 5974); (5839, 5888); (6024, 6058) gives 1.3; 9.73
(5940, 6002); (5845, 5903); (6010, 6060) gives -2.9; 9.58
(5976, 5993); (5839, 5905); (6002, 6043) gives -1.1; 9.44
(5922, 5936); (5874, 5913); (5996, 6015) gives -1.5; 9.62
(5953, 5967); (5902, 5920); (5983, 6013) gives 2.6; 10.3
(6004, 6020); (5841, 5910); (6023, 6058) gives 1.5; 9.89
